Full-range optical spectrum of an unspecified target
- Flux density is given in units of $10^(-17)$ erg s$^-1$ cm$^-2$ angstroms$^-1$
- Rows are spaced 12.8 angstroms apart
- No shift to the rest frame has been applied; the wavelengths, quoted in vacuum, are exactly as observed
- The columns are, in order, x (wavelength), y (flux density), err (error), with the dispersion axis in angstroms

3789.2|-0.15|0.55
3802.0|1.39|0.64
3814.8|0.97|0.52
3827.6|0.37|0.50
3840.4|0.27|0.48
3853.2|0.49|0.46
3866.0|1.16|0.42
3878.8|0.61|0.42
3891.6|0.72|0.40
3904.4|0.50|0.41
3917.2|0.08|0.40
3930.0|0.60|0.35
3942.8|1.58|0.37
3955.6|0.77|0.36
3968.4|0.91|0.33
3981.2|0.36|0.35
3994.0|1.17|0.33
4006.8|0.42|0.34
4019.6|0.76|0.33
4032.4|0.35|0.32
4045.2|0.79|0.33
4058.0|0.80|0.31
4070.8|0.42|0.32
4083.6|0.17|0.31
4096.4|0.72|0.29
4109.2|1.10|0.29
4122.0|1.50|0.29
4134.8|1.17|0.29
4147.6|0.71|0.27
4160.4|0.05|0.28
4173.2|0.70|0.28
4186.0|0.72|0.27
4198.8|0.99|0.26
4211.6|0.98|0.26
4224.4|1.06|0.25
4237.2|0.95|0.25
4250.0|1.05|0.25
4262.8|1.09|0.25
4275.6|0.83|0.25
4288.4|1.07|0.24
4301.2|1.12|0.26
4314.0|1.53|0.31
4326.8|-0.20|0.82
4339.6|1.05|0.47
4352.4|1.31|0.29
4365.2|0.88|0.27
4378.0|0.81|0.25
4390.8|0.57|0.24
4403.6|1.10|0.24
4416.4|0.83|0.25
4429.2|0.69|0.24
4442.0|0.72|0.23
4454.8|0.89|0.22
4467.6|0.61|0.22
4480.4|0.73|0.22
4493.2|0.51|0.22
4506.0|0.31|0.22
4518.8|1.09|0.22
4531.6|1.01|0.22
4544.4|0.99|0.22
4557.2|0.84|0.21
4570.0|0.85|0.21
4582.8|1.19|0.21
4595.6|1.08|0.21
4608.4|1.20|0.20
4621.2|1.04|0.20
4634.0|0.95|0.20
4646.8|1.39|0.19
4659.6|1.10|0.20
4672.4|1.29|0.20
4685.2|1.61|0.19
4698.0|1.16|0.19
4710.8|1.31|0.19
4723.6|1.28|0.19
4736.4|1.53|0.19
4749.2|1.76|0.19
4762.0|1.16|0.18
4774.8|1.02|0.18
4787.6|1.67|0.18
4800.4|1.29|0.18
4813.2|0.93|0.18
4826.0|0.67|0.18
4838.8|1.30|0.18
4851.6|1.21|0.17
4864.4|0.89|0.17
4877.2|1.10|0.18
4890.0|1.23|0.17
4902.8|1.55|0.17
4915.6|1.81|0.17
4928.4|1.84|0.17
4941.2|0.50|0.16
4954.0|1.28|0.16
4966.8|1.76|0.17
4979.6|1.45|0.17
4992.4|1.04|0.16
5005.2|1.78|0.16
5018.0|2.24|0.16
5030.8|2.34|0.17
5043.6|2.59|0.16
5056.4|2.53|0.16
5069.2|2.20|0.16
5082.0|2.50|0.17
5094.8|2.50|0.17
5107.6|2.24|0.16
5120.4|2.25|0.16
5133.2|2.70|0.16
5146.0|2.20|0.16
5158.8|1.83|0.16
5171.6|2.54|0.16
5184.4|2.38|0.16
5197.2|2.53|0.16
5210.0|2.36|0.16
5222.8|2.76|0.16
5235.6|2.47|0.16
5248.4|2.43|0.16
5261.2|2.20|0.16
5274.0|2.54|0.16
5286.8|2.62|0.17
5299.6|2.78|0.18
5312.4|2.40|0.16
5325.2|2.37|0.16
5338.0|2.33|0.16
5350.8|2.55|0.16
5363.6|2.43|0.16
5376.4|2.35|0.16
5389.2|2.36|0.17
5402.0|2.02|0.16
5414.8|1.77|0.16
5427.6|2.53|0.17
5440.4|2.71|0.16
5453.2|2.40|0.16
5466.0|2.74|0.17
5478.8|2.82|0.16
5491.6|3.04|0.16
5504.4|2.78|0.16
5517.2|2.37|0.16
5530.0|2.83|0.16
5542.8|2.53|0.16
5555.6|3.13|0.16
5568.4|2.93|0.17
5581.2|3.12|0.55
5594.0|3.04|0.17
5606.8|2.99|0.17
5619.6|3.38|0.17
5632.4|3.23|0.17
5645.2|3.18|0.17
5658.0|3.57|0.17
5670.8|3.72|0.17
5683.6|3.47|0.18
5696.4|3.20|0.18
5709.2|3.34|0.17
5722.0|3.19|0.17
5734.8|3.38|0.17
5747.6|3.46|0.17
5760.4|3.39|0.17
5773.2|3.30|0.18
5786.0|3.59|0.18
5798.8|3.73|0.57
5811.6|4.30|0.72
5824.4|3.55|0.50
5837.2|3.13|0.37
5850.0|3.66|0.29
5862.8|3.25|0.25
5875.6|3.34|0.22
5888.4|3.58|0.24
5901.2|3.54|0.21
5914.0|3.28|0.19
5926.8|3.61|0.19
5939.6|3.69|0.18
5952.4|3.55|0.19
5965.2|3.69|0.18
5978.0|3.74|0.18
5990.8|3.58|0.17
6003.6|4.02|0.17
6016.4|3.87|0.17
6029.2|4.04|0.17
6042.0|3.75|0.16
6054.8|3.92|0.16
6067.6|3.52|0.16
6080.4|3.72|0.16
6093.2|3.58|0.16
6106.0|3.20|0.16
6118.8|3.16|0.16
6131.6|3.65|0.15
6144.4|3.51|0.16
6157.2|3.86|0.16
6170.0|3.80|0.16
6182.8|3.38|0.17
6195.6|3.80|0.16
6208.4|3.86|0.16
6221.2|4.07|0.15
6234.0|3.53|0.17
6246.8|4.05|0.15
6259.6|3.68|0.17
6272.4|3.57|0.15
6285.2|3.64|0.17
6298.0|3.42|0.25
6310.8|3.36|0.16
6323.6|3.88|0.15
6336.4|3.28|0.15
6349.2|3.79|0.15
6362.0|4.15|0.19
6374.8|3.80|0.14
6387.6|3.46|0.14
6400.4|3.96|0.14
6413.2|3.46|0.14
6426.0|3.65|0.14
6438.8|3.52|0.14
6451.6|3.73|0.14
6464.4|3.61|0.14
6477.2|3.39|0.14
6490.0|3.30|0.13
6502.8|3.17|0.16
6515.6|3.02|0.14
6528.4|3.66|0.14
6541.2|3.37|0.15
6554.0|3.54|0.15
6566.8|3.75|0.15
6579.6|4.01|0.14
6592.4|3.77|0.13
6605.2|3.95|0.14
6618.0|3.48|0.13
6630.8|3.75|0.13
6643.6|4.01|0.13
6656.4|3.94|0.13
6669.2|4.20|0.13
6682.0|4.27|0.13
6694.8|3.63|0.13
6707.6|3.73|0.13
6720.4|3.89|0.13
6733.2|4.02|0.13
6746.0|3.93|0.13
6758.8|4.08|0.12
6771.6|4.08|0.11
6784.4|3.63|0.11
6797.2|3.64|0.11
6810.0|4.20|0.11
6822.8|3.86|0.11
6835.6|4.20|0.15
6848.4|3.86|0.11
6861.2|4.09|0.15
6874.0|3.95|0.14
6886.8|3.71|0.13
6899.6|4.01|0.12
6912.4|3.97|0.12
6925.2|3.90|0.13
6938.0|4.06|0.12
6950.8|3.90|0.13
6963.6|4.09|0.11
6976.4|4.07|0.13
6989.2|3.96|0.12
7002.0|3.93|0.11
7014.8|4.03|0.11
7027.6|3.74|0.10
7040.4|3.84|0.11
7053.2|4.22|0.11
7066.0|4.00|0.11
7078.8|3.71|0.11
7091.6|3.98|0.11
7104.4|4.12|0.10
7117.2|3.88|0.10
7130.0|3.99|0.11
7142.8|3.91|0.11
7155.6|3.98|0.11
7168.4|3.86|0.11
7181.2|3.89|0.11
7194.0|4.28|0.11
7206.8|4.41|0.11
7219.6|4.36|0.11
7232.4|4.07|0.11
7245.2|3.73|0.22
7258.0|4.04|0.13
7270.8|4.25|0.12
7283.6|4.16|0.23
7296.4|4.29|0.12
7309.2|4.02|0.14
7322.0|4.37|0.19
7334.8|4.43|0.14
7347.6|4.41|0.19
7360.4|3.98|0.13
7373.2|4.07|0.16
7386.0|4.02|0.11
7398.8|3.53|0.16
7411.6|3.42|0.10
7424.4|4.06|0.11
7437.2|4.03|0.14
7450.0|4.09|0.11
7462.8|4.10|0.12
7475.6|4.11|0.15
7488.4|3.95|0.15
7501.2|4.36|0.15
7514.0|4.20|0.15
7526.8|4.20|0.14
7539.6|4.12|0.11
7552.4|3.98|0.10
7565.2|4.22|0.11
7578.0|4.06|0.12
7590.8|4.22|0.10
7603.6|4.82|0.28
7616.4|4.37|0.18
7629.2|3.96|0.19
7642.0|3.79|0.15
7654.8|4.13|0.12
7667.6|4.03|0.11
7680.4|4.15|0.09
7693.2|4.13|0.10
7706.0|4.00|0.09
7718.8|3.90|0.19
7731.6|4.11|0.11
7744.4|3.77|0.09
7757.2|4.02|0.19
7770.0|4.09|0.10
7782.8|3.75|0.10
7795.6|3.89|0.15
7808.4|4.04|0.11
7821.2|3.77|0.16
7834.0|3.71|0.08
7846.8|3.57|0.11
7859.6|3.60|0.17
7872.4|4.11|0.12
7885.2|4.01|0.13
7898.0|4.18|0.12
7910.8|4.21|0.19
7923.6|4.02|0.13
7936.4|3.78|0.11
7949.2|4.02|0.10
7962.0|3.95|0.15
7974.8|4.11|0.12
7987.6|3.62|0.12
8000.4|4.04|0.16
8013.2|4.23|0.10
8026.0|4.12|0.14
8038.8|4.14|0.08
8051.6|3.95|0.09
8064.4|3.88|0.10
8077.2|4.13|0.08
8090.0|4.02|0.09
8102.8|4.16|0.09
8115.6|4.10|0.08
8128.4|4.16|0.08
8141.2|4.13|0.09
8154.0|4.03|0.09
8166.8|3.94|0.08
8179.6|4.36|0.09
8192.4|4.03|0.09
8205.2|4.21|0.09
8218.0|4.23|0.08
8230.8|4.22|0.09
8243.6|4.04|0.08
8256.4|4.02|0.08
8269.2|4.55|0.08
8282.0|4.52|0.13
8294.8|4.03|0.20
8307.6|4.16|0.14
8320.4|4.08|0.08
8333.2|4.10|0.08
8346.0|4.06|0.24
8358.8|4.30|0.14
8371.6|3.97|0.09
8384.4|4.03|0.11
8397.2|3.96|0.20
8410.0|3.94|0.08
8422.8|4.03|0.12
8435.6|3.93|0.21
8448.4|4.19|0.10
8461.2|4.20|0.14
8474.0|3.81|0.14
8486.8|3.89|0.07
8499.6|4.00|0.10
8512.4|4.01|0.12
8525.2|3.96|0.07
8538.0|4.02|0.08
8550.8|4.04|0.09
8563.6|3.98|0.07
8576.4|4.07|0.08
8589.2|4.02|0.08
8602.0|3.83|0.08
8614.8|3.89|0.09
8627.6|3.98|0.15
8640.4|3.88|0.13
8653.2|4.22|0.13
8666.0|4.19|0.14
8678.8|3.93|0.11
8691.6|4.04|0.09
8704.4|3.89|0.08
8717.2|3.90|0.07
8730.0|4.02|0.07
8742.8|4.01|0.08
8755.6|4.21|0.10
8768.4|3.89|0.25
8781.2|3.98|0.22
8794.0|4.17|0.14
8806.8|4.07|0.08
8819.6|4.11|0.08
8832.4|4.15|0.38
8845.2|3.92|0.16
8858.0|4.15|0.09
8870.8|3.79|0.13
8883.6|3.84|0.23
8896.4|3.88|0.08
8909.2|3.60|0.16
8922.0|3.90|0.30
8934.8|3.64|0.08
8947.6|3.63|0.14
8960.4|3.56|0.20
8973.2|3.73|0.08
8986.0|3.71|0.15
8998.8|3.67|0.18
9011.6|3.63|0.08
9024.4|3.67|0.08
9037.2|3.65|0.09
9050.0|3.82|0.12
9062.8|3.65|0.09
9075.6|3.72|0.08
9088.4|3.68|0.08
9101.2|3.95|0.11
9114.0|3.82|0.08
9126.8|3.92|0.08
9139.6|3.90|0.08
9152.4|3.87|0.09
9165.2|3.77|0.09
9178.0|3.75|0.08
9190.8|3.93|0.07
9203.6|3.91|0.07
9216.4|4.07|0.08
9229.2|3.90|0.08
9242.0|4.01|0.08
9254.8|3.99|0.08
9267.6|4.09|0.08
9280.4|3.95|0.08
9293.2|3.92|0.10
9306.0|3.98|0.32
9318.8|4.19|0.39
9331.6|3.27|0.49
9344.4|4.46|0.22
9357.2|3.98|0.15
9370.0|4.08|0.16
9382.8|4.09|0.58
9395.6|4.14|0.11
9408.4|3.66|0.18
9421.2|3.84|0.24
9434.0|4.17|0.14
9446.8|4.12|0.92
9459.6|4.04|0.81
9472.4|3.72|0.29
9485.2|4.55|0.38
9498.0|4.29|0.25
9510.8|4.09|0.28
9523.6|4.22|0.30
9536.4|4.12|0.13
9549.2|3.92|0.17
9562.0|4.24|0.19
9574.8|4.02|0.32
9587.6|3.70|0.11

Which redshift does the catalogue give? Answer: 0.256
